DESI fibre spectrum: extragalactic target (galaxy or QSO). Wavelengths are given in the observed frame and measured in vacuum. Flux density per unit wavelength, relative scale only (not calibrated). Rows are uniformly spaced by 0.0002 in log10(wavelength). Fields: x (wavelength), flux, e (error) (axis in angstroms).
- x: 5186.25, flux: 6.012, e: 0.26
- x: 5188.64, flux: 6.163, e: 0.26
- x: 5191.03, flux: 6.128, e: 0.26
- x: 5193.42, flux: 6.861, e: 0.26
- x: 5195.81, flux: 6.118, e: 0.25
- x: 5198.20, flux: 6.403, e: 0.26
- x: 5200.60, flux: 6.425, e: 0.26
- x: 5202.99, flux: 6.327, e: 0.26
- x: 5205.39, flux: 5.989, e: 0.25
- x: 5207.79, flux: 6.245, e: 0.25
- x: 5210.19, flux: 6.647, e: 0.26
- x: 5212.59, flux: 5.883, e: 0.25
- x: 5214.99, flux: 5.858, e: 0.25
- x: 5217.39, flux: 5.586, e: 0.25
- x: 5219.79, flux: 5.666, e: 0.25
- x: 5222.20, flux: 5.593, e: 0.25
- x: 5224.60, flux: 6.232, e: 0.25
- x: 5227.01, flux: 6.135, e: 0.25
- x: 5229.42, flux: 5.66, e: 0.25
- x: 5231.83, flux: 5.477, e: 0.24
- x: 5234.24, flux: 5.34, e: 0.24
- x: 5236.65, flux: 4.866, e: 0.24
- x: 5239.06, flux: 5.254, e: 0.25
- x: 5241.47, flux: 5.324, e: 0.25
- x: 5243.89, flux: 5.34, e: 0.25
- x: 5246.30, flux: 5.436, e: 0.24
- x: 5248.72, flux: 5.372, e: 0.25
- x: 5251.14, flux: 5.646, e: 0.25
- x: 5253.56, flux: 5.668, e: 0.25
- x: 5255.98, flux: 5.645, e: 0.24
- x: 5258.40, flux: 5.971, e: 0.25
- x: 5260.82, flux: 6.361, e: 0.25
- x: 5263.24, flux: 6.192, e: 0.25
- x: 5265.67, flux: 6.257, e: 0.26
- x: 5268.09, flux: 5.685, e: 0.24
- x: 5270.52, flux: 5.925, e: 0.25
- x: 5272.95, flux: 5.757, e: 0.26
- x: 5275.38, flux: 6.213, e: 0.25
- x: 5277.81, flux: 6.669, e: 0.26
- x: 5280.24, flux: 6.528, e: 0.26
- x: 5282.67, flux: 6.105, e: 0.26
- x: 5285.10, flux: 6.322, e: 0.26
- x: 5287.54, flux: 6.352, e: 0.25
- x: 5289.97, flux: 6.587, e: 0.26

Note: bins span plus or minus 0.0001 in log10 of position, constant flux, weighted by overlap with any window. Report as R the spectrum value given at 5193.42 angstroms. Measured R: 6.861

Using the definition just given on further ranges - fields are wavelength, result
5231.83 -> 5.477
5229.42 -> 5.66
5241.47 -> 5.324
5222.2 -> 5.593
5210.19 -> 6.647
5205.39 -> 5.989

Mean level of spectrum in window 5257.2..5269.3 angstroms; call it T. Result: 6.1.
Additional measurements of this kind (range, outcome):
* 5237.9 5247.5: 5.34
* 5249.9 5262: 5.86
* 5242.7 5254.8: 5.49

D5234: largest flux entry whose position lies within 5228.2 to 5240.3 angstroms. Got 5.66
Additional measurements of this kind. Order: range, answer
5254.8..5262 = 6.361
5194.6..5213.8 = 6.647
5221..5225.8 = 6.232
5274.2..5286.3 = 6.669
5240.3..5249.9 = 5.436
